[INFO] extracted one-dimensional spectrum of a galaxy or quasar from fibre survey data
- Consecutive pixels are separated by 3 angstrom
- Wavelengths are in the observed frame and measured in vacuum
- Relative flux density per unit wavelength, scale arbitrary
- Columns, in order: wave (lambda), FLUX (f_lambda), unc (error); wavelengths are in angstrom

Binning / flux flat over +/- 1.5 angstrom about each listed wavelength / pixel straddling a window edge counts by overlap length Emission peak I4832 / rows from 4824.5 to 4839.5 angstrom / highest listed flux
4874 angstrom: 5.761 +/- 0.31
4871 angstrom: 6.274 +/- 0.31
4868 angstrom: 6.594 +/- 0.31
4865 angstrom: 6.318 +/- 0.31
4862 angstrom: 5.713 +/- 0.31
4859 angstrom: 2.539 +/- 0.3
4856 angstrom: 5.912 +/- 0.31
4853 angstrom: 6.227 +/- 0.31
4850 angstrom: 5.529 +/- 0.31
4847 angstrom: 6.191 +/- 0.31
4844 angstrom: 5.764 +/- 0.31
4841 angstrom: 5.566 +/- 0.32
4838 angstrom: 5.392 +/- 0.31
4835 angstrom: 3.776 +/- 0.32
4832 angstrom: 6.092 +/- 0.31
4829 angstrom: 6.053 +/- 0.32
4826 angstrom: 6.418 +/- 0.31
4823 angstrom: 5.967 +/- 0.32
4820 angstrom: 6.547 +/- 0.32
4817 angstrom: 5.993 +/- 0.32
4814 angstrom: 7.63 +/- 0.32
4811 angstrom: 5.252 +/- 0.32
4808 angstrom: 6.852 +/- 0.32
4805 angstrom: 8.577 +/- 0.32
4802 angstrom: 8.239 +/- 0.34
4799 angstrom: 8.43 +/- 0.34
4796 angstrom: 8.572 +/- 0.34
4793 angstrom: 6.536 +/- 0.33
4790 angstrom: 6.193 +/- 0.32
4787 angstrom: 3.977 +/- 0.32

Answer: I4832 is 6.418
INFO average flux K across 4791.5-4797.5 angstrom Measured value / 7.55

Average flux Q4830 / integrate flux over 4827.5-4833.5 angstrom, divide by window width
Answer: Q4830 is 6.07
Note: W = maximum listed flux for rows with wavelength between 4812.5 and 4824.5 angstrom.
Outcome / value 7.63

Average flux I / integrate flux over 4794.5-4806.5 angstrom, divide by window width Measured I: 8.45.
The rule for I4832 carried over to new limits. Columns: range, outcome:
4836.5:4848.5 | 6.191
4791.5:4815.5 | 8.577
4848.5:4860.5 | 6.227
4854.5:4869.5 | 6.594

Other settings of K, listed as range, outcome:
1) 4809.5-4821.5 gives 6.36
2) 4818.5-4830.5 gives 6.25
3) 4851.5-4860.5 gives 4.89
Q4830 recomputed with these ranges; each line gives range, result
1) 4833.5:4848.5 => 5.34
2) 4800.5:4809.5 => 7.89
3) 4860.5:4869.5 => 6.21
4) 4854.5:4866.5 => 5.12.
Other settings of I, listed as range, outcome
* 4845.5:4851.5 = 5.86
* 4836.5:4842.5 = 5.48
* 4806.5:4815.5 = 6.58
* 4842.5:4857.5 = 5.92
